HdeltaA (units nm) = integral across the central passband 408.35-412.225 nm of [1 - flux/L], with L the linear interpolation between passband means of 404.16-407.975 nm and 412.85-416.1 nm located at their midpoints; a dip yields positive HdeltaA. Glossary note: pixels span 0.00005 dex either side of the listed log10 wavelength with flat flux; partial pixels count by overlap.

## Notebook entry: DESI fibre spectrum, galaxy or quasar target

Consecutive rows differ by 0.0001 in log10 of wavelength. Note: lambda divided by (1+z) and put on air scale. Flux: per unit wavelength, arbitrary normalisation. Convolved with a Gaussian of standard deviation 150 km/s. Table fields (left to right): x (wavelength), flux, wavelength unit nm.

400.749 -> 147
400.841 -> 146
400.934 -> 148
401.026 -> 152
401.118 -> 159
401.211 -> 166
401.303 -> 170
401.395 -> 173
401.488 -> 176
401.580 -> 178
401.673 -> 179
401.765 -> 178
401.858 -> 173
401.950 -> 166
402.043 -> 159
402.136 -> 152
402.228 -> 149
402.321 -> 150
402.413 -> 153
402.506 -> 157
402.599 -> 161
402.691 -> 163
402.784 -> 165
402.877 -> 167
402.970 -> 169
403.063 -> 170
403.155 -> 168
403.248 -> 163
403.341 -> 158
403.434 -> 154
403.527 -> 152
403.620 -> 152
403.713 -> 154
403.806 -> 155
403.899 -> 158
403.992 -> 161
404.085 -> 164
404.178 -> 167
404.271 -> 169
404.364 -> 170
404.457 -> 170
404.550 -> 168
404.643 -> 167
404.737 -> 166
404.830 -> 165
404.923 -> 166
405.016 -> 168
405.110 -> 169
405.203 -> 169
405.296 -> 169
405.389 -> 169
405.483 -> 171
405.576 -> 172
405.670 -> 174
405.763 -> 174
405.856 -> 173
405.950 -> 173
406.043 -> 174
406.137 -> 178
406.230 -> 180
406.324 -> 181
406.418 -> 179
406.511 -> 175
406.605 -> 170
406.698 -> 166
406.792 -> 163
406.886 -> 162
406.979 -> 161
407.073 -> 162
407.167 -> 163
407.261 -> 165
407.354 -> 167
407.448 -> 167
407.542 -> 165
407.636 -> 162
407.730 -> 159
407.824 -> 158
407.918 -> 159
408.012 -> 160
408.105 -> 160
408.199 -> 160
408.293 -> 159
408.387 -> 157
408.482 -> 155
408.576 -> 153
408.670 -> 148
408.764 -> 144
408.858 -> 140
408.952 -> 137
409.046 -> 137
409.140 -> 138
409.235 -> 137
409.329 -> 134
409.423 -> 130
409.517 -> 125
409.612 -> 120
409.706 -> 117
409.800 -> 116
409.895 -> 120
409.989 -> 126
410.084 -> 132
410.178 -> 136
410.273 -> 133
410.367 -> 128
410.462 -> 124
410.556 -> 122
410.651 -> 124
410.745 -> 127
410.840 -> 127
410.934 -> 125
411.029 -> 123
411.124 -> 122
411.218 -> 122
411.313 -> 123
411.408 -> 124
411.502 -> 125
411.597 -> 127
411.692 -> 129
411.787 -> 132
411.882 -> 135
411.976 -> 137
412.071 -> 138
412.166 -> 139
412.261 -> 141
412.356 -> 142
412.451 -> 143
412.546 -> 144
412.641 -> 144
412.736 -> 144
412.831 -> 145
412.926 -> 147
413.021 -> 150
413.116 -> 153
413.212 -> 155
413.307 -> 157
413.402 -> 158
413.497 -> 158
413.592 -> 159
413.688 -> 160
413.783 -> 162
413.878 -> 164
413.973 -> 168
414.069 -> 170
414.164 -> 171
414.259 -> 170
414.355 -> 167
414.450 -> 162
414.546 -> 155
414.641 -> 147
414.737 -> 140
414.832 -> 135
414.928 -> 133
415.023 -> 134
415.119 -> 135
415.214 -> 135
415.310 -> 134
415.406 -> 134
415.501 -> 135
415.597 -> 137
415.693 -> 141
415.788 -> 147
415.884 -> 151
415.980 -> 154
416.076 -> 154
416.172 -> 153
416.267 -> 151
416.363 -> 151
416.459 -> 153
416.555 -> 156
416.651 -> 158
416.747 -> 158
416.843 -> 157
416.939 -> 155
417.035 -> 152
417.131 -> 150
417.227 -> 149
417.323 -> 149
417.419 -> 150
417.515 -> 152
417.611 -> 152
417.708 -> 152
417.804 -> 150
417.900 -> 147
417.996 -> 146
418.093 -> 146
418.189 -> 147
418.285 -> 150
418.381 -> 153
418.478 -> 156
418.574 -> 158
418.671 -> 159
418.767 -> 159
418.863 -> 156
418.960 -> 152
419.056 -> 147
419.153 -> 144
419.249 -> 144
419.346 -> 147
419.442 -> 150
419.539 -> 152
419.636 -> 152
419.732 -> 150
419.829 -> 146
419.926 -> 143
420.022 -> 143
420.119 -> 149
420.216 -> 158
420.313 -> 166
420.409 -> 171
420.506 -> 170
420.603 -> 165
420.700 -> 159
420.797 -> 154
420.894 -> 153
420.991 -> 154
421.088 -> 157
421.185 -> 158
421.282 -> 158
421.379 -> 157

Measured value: 0.69 nm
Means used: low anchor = 168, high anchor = 151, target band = 131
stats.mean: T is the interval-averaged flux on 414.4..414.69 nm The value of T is 155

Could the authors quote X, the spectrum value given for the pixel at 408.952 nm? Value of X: 137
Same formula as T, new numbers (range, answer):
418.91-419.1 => 150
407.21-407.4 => 166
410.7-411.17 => 125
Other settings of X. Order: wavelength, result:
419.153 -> 144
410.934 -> 125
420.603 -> 165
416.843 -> 157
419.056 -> 147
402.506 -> 157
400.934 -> 148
